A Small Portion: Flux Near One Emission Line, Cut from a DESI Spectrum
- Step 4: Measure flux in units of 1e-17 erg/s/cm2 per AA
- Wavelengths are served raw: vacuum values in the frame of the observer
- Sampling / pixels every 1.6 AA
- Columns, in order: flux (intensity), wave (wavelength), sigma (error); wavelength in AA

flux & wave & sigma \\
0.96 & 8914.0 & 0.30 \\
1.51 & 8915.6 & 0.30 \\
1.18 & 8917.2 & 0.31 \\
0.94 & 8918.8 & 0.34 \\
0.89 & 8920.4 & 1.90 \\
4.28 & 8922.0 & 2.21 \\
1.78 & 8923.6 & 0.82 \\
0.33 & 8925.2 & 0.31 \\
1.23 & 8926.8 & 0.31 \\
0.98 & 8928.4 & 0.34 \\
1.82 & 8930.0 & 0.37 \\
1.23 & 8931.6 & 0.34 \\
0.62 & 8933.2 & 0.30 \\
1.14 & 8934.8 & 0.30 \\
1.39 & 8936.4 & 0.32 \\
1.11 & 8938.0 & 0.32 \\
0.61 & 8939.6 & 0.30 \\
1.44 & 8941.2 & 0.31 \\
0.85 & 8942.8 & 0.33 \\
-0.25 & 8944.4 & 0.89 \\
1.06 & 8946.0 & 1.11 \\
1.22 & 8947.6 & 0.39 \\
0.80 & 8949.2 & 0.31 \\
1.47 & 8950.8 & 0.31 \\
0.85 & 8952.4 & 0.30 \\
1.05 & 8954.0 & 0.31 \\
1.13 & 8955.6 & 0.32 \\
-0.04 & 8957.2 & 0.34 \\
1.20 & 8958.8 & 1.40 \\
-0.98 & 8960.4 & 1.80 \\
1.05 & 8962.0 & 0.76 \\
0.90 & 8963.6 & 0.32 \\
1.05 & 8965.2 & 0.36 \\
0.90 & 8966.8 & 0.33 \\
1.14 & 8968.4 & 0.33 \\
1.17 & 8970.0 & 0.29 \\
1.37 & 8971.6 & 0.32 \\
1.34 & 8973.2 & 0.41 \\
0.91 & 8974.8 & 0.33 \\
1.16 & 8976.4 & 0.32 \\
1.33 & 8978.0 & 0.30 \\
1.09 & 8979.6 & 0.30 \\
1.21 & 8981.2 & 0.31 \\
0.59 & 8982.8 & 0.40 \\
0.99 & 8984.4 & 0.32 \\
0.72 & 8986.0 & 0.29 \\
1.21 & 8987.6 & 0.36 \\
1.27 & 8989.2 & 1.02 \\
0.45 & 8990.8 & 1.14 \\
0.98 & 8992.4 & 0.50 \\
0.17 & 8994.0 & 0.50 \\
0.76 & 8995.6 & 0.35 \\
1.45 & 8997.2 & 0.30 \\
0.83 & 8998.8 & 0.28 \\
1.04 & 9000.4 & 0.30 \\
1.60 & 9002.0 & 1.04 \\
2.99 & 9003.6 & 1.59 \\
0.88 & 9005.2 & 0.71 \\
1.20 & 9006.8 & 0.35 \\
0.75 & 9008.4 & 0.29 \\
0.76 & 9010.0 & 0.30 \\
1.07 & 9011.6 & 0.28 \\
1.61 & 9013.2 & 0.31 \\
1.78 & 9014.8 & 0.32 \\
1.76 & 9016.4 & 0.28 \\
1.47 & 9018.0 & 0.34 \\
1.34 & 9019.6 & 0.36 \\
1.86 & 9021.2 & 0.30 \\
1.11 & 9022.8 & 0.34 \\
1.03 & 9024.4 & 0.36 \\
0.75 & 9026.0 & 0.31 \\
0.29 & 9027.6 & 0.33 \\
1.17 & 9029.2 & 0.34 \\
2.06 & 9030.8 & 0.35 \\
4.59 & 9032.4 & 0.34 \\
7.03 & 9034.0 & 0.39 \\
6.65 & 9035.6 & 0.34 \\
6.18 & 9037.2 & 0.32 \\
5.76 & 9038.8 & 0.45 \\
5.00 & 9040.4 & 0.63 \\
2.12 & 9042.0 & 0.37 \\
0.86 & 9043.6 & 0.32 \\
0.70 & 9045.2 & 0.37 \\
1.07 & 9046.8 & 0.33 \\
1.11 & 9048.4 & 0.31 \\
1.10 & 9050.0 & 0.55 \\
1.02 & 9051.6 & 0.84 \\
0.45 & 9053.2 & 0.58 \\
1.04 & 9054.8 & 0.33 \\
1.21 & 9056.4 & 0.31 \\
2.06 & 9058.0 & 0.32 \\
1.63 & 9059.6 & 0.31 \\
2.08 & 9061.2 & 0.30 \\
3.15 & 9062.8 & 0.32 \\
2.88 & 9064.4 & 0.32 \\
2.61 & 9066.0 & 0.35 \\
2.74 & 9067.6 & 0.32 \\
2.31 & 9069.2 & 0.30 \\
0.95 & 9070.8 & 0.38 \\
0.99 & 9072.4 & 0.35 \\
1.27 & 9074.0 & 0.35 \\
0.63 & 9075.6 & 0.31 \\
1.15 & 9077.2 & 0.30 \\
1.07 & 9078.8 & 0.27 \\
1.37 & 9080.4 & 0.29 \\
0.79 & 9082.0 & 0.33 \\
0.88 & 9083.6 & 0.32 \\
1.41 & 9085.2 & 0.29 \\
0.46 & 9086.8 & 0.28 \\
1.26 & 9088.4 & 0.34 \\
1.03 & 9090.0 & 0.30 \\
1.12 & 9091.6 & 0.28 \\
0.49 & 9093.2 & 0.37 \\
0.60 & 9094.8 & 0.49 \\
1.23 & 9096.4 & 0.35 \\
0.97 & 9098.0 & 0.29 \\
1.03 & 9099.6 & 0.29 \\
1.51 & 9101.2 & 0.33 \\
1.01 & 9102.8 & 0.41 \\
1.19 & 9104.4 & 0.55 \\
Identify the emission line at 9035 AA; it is H-alpha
